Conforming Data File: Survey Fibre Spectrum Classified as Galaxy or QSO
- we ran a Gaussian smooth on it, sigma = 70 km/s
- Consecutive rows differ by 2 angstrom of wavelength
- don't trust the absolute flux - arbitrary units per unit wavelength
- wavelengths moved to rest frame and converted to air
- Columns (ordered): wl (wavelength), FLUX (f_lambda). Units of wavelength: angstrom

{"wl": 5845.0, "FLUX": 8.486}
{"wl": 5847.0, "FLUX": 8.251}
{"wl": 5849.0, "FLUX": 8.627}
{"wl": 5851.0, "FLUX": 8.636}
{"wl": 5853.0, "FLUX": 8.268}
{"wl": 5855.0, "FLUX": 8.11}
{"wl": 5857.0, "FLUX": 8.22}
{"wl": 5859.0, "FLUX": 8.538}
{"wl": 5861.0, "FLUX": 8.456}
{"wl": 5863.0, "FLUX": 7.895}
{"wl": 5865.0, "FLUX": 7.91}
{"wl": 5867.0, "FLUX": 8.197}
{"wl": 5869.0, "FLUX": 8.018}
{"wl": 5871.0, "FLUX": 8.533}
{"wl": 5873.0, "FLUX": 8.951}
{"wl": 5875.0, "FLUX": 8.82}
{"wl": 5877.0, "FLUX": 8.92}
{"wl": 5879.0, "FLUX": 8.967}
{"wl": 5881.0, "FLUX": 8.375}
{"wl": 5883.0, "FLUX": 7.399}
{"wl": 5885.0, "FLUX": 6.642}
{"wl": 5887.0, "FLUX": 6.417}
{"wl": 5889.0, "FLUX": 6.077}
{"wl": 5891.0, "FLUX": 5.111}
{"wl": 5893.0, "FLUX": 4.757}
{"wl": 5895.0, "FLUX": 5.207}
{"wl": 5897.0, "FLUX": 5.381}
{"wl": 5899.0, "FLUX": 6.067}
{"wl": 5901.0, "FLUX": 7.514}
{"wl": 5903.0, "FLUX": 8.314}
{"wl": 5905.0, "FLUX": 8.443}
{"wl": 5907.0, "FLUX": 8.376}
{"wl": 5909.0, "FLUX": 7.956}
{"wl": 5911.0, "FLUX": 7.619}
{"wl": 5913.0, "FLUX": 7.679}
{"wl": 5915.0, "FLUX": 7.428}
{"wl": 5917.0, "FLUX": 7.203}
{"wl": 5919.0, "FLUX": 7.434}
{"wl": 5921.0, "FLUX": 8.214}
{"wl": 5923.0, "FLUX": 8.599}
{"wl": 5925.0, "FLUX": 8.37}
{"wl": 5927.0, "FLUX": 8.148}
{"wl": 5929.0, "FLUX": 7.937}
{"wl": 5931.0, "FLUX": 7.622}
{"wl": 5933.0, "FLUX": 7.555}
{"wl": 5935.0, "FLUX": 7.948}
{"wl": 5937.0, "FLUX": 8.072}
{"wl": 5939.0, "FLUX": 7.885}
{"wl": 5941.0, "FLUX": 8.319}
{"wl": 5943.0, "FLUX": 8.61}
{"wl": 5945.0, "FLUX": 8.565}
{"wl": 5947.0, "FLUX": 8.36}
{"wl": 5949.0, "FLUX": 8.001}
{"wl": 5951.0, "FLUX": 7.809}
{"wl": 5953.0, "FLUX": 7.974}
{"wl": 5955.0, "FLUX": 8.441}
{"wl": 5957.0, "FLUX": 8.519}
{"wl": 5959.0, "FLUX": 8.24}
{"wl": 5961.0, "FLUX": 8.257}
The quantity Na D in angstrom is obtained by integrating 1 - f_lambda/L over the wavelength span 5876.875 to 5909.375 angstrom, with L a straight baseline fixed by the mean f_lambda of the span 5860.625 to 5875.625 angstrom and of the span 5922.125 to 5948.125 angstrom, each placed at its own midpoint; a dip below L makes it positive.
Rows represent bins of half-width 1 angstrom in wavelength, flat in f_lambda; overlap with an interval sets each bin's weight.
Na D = 5.0 angstrom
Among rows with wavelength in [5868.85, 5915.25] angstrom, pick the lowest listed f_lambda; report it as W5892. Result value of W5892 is 4.757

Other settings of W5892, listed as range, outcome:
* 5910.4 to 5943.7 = 7.203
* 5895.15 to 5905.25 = 5.381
